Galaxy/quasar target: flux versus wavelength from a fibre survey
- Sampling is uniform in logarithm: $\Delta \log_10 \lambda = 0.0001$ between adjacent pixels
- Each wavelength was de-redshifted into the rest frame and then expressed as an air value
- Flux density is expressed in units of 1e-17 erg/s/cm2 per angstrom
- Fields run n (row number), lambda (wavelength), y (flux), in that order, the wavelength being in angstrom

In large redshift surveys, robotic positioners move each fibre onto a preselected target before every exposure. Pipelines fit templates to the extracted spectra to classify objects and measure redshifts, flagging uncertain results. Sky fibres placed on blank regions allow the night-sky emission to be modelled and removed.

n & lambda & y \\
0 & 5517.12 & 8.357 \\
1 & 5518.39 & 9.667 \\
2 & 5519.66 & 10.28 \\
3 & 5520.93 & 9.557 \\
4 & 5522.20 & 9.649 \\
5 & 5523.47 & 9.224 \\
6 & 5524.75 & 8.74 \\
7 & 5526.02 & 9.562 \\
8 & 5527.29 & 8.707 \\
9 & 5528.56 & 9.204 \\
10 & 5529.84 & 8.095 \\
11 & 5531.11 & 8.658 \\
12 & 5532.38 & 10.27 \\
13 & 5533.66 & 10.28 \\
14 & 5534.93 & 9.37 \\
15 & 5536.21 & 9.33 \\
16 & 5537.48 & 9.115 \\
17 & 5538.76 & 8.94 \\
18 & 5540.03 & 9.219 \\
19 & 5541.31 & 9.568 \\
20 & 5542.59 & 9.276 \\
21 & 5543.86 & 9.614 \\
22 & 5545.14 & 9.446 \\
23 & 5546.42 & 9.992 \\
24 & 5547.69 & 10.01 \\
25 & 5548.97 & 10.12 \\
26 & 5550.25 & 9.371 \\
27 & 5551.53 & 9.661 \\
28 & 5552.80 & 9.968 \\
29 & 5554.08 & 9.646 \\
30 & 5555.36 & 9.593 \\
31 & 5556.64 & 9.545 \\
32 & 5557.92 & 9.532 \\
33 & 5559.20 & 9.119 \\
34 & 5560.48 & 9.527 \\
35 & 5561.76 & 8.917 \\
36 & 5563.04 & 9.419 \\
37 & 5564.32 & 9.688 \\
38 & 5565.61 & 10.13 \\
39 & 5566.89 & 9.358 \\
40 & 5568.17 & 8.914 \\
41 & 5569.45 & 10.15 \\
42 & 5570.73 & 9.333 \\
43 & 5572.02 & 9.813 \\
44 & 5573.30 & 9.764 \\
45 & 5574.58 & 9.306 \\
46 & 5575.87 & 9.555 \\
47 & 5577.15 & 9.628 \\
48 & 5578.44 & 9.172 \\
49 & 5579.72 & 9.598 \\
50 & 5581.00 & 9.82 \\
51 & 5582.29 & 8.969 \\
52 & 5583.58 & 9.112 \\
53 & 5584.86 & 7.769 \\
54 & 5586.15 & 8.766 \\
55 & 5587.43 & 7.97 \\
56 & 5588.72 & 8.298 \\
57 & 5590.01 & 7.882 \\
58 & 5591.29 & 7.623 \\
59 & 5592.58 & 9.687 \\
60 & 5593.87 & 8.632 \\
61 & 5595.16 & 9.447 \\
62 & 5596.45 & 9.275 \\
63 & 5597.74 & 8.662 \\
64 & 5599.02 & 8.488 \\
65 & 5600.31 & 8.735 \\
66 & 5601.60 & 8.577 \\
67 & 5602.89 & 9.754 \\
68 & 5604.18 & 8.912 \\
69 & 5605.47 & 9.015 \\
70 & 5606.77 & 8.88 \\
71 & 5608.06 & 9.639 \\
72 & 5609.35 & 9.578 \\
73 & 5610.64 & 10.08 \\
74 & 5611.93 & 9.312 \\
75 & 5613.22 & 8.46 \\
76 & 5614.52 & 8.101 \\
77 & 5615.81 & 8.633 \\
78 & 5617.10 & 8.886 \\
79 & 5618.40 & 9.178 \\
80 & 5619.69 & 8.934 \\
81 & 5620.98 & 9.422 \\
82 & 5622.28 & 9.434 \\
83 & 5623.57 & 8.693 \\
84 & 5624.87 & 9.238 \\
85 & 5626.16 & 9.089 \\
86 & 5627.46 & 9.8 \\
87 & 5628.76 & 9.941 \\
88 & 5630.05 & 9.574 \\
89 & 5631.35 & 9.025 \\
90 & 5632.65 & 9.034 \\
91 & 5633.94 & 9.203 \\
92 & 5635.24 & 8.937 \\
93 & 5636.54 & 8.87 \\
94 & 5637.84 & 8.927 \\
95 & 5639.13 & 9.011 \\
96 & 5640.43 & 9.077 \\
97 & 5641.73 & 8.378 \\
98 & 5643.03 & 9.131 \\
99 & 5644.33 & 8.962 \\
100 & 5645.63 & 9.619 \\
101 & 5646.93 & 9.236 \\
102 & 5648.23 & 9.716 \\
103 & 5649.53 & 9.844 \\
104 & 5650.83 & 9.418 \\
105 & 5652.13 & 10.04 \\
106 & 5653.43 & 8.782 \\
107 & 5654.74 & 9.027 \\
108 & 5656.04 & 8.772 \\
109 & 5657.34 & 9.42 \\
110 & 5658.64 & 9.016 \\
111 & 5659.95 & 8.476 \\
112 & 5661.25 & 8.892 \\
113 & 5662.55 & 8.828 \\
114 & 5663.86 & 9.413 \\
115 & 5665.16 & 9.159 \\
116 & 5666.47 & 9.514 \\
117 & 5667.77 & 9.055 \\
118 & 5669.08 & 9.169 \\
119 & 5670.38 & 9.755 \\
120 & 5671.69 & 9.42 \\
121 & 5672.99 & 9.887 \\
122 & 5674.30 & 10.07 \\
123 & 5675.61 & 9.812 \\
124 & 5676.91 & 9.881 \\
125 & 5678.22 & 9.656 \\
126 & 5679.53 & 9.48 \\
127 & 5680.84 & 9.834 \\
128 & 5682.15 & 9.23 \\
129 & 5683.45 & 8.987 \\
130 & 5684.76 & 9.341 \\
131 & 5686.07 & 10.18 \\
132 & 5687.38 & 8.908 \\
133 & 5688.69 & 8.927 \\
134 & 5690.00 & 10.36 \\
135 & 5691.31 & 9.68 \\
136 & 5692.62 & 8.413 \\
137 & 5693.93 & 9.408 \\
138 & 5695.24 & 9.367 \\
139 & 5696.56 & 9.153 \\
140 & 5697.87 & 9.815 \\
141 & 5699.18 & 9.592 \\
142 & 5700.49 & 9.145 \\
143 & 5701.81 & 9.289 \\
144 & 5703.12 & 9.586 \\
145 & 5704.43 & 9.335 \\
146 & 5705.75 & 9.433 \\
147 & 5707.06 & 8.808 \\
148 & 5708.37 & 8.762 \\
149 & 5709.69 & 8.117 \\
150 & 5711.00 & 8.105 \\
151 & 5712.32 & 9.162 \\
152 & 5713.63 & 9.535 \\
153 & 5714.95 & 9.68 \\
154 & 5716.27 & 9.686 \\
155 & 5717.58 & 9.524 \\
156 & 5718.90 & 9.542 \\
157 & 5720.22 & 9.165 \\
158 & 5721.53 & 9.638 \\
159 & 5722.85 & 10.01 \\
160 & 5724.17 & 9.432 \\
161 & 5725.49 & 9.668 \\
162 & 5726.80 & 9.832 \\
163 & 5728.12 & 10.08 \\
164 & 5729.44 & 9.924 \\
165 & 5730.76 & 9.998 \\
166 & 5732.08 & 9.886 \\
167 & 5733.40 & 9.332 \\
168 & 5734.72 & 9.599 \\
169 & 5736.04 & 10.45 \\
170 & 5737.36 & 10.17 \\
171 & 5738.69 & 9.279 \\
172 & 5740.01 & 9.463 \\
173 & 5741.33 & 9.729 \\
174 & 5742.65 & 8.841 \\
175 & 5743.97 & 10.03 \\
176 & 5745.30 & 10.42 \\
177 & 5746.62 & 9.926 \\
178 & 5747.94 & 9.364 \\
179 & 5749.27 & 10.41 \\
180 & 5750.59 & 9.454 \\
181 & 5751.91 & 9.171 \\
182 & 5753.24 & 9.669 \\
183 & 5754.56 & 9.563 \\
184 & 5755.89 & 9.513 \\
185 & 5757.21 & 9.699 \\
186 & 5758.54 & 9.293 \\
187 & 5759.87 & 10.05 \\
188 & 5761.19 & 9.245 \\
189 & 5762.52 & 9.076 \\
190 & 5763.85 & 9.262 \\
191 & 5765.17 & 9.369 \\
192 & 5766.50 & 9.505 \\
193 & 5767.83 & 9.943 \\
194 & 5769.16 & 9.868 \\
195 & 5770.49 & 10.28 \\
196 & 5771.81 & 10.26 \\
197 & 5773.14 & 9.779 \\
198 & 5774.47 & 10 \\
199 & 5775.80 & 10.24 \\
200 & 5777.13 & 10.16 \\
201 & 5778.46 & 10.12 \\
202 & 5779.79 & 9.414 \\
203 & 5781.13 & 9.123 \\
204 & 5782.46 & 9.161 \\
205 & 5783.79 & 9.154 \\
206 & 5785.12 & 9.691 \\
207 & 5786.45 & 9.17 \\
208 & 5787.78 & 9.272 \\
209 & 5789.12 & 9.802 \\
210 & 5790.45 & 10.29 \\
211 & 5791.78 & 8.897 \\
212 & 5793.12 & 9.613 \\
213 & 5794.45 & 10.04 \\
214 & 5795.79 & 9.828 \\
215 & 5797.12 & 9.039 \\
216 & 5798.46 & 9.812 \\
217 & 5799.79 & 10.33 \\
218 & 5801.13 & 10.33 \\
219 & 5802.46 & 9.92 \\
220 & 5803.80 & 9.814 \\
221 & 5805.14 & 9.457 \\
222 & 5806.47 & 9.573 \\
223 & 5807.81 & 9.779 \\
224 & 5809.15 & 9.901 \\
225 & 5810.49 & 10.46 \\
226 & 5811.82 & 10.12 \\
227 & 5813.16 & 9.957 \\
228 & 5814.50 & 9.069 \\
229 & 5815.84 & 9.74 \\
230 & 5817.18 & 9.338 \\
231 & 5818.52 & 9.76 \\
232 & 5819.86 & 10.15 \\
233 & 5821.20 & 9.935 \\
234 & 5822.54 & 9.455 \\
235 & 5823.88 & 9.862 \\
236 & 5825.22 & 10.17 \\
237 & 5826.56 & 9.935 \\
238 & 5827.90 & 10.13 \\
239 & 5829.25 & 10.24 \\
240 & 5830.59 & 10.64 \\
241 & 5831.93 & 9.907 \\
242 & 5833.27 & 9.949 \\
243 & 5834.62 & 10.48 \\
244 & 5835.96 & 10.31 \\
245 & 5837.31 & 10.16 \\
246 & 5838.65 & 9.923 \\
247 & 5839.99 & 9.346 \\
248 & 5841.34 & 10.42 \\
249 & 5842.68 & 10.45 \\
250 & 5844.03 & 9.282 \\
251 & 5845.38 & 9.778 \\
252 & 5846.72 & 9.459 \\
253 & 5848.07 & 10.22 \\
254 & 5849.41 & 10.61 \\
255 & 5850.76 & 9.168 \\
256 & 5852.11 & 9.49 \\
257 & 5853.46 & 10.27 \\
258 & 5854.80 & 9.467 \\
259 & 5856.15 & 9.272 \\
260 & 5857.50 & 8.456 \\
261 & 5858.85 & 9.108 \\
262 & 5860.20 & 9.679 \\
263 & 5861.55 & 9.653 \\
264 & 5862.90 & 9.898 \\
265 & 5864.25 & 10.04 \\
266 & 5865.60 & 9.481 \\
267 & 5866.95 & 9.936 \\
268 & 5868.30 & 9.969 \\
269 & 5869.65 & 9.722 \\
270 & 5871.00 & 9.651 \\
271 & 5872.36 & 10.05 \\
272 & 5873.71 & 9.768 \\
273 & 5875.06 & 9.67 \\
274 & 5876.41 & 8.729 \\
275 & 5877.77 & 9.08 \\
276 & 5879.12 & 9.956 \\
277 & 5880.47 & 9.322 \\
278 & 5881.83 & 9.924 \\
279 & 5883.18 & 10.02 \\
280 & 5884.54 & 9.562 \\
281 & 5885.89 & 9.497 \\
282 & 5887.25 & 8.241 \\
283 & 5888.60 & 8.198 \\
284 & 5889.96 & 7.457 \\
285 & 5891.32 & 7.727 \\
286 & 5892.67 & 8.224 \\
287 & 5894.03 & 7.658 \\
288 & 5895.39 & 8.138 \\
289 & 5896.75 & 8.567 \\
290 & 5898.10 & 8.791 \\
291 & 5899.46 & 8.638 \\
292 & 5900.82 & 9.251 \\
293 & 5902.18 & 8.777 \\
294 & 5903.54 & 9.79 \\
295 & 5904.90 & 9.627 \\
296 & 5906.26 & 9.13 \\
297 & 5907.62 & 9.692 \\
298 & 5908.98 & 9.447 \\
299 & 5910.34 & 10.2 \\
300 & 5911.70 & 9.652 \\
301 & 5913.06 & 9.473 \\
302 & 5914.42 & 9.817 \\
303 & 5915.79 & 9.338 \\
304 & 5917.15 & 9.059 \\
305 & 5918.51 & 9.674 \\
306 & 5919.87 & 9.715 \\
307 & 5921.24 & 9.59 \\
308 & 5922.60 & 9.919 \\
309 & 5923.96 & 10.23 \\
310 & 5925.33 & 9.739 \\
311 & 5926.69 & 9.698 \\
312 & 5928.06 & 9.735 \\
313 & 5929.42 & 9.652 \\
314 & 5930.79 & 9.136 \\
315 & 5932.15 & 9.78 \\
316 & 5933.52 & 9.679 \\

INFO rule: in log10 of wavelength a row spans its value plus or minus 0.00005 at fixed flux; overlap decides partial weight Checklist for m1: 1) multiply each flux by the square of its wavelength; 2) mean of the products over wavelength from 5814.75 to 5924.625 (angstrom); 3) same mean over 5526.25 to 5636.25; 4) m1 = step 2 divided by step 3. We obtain 1.14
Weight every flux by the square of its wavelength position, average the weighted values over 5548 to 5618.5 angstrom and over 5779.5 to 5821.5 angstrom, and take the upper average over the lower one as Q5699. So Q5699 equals 1.14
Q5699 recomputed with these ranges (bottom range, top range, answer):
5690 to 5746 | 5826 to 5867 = 1.08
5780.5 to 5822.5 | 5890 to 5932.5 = 0.99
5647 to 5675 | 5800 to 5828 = 1.12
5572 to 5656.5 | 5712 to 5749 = 1.11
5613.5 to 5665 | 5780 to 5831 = 1.13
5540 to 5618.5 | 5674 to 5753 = 1.08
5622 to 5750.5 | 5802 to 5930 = 1.08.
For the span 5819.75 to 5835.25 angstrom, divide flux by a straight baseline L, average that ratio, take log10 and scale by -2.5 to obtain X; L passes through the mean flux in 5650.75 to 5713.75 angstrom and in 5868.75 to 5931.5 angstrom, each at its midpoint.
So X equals -0.09 mag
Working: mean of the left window 9.29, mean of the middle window 10.1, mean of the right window 9.28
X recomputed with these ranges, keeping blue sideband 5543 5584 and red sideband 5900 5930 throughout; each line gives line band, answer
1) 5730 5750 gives -0.02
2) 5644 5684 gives 0.02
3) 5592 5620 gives 0.06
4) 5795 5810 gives -0.02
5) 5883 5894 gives 0.13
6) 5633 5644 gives 0.07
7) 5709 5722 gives 0.04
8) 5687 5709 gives 0.03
